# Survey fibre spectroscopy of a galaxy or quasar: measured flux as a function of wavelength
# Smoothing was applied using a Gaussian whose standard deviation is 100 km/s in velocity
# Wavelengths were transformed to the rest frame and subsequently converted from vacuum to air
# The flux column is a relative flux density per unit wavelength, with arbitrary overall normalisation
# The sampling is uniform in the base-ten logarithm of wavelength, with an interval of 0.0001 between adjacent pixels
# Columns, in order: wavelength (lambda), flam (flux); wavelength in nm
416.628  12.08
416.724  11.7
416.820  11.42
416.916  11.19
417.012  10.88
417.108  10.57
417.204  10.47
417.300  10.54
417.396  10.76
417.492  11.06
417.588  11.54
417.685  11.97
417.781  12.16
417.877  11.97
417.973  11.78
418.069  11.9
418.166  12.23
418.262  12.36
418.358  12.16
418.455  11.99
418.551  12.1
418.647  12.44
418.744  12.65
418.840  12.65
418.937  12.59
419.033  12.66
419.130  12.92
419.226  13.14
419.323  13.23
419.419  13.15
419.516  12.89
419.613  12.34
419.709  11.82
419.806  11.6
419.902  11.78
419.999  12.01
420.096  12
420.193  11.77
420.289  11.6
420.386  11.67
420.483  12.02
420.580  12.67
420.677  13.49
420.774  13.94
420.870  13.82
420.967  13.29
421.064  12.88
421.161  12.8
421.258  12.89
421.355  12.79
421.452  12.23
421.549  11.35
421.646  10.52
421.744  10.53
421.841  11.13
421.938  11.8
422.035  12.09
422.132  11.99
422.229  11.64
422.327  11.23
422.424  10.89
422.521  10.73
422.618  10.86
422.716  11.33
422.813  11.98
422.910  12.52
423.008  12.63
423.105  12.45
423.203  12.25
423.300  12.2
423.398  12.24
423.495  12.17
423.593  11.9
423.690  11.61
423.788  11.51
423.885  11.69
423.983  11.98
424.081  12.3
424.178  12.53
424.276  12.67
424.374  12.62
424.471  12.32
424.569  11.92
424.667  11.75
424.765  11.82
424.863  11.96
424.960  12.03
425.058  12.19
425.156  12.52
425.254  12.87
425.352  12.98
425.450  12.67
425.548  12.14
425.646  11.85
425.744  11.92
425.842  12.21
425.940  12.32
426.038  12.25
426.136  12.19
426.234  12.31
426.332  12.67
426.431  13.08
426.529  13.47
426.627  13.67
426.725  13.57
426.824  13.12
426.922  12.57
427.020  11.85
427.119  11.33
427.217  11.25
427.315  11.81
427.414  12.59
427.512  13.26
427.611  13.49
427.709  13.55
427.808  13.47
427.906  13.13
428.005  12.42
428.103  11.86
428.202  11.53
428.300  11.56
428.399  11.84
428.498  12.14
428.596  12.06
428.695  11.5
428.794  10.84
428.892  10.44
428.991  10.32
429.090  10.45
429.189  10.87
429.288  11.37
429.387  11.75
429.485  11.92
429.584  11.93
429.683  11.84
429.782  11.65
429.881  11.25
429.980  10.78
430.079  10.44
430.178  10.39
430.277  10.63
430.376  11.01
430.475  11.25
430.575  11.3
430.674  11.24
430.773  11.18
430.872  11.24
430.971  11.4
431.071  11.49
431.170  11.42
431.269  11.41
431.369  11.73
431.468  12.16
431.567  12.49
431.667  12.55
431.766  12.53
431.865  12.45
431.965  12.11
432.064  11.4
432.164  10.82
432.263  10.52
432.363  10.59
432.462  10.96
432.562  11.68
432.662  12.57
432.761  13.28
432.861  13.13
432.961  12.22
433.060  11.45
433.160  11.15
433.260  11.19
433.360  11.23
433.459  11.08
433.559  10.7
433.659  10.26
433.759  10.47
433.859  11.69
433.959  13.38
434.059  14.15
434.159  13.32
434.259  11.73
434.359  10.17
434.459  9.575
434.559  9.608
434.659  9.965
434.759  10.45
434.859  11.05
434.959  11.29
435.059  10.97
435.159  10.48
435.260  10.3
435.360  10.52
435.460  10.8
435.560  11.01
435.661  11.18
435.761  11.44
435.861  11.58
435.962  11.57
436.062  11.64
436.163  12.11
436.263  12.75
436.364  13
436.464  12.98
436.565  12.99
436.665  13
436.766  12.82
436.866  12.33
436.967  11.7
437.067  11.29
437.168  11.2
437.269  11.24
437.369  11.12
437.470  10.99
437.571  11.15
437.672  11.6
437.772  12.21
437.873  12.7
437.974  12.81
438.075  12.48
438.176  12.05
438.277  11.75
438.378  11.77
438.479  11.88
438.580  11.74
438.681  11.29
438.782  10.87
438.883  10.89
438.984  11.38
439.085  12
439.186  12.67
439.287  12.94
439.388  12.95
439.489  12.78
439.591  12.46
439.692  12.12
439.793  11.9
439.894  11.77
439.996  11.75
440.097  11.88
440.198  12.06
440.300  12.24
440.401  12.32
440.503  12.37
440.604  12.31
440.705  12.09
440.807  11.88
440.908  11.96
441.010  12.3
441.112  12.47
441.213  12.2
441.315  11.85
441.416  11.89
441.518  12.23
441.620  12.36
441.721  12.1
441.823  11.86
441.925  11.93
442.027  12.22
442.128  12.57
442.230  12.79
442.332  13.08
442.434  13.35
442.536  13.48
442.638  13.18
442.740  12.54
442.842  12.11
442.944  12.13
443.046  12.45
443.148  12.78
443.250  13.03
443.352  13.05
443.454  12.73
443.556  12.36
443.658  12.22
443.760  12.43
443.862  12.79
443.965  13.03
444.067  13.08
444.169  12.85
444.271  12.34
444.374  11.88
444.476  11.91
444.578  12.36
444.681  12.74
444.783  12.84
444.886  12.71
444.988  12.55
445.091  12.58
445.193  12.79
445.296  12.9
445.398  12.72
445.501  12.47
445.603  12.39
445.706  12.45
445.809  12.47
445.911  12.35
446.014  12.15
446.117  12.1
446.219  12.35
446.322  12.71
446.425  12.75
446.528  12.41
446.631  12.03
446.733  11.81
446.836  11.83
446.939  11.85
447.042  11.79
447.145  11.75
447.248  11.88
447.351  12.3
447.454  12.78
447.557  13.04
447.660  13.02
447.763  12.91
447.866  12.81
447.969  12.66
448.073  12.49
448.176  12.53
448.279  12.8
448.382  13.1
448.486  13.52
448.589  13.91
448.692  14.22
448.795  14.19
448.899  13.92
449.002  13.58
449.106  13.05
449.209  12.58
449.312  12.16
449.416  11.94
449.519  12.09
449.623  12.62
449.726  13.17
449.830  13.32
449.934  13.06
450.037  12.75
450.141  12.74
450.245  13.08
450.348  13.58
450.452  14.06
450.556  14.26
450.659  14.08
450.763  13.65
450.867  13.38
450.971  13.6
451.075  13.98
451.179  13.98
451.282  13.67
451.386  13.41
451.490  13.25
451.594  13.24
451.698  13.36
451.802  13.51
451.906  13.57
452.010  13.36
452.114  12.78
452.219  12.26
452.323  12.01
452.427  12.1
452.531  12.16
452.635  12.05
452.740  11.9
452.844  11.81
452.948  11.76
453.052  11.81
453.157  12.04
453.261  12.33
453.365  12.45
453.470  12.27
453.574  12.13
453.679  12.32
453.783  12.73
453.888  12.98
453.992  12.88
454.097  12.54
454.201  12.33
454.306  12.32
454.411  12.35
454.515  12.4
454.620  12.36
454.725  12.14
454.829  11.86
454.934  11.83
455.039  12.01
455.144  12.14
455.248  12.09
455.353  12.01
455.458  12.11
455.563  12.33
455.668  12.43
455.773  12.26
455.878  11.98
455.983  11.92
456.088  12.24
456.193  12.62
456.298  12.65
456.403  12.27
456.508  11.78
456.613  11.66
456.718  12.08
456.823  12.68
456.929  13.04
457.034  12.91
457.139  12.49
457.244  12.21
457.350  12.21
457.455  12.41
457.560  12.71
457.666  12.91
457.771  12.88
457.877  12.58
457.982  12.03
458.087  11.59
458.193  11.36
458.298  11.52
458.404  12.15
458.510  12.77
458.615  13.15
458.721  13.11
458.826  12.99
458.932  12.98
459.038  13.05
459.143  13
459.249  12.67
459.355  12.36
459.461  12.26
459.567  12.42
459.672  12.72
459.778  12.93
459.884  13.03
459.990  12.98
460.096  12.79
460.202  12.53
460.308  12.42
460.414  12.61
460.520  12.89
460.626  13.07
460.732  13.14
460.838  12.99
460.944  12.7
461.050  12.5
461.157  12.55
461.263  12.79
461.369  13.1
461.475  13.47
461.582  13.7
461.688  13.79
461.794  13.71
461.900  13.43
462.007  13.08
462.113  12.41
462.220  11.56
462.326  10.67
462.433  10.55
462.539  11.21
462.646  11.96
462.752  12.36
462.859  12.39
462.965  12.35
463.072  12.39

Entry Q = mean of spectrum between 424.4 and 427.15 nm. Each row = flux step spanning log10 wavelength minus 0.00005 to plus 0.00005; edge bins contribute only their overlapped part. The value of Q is 12.4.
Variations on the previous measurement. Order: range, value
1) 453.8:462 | 12.6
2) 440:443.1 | 12.3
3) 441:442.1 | 12.1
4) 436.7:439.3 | 11.8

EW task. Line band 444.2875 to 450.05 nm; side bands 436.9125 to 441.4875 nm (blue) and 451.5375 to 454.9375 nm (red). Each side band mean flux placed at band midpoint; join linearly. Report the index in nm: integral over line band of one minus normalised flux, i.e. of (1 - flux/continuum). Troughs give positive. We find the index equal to -0.199 nm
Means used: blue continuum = 11.9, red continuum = 12.4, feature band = 12.6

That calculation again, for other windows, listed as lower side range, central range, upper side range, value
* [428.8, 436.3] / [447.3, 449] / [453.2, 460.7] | -0.155 nm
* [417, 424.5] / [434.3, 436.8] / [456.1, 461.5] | 0.192 nm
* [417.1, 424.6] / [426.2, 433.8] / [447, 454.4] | 0.341 nm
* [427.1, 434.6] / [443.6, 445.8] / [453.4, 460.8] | -0.093 nm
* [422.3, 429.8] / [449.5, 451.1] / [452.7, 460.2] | -0.134 nm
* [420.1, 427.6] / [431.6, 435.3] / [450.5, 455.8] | 0.277 nm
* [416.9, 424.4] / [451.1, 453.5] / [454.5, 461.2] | -0.054 nm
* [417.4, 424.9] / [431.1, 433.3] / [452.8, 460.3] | 0.071 nm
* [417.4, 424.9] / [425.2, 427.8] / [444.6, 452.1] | -0.066 nm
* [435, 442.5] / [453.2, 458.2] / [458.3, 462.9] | 0.074 nm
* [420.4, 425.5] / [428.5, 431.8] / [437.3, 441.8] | 0.195 nm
